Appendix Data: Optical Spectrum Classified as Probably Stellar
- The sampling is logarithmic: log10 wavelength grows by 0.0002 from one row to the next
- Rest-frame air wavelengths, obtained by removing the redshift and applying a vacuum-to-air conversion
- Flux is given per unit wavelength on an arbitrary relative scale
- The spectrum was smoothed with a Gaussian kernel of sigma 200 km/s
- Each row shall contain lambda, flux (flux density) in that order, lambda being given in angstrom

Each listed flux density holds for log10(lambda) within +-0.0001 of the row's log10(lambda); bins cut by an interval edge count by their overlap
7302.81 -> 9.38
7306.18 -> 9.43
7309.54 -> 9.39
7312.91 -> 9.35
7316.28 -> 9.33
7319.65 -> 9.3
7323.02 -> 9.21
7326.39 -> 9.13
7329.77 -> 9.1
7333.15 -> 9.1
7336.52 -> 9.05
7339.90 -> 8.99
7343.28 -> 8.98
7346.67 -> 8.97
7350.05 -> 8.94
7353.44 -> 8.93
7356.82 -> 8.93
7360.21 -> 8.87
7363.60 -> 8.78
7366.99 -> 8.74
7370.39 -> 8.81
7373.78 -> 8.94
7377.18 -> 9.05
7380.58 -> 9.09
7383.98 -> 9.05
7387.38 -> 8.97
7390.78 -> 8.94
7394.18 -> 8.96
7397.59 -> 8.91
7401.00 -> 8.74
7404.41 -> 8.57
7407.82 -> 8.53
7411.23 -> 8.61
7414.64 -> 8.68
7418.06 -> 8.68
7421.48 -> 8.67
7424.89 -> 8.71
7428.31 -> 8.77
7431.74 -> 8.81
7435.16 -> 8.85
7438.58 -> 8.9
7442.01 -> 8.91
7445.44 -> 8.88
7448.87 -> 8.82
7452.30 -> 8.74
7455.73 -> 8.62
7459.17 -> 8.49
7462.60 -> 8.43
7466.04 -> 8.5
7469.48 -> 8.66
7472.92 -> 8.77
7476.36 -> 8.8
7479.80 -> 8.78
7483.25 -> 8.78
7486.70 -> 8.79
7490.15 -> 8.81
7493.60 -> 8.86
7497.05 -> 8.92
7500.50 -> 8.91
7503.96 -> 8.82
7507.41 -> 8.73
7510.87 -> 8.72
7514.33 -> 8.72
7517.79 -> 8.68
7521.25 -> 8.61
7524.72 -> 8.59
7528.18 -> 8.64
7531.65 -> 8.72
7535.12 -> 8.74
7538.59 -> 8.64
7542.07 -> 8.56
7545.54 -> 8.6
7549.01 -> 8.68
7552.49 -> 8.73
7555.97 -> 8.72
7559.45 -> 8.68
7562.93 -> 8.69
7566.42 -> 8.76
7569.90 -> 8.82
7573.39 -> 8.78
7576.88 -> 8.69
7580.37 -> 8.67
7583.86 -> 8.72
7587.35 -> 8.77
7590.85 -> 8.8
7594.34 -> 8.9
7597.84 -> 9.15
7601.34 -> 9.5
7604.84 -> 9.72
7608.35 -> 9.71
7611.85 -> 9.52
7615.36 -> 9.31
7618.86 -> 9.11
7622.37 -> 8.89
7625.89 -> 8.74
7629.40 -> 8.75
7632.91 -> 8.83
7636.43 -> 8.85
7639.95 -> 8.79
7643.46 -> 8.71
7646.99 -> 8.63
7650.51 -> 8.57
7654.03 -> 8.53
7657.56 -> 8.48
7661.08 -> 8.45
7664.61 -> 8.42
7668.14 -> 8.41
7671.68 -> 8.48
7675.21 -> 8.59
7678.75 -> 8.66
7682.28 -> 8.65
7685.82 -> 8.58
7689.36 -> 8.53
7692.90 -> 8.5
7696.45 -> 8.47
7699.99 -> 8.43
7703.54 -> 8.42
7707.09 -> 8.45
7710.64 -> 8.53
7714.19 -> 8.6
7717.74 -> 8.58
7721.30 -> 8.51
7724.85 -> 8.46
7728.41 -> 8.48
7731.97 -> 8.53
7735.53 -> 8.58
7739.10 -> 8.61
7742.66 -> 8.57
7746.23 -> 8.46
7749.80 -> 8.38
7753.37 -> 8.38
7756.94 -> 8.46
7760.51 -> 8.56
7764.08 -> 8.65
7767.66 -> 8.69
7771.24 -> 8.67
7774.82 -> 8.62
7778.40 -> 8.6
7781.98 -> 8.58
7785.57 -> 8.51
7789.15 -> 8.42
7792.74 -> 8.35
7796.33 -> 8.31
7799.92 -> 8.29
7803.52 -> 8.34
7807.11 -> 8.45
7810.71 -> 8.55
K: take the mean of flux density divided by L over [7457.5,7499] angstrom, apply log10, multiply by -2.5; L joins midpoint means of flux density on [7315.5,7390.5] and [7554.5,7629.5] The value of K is 0.034 mag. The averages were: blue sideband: 9.01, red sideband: 8.98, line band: 8.72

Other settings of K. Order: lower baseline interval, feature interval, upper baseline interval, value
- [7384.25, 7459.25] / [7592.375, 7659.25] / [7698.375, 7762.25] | -0.05 mag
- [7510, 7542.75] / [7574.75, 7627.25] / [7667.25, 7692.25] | -0.06 mag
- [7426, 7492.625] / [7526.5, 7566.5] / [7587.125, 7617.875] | 0.05 mag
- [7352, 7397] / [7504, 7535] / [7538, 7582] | 0.01 mag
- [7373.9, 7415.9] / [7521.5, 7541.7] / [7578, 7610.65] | 0.05 mag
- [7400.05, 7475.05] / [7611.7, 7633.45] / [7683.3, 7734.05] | -0.05 mag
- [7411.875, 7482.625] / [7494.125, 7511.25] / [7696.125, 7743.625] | -0.02 mag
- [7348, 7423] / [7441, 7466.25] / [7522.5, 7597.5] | 0.01 mag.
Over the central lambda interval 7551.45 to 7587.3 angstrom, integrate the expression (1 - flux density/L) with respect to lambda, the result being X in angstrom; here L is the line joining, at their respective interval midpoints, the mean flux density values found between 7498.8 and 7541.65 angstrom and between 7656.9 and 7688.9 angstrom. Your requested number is -0.3 angstrom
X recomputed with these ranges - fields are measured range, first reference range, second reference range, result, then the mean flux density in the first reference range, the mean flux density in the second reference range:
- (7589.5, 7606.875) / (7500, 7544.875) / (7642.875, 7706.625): -1.3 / 8.69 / 8.52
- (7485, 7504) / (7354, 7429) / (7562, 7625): 0.2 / 8.82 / 9.03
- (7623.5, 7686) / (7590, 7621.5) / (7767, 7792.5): 3.3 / 9.31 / 8.57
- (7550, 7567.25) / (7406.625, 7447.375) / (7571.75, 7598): 0.1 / 8.75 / 8.79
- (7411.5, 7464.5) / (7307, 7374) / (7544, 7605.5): 1.4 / 9.05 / 8.84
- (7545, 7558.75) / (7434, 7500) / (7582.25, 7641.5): 0.4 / 8.76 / 9.06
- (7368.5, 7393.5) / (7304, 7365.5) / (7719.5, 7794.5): 0.2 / 9.1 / 8.53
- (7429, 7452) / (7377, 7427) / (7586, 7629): 0.1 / 8.8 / 9.17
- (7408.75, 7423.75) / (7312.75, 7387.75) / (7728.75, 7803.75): 0.5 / 9.02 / 8.5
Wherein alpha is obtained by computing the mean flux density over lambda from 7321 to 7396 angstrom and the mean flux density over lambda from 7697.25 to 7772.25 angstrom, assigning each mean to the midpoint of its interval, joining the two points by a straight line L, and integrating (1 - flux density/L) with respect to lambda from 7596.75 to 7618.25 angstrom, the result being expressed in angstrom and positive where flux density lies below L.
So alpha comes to -2.0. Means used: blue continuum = 8.98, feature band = 9.48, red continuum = 8.52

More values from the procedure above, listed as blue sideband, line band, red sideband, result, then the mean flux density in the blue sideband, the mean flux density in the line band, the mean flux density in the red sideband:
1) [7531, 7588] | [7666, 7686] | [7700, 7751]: 0.02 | 8.7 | 8.56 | 8.51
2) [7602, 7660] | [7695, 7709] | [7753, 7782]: 0.51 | 8.95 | 8.44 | 8.59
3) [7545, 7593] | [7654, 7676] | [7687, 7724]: 0.25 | 8.73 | 8.47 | 8.5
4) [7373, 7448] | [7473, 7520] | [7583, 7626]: 0.97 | 8.83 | 8.79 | 9.16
